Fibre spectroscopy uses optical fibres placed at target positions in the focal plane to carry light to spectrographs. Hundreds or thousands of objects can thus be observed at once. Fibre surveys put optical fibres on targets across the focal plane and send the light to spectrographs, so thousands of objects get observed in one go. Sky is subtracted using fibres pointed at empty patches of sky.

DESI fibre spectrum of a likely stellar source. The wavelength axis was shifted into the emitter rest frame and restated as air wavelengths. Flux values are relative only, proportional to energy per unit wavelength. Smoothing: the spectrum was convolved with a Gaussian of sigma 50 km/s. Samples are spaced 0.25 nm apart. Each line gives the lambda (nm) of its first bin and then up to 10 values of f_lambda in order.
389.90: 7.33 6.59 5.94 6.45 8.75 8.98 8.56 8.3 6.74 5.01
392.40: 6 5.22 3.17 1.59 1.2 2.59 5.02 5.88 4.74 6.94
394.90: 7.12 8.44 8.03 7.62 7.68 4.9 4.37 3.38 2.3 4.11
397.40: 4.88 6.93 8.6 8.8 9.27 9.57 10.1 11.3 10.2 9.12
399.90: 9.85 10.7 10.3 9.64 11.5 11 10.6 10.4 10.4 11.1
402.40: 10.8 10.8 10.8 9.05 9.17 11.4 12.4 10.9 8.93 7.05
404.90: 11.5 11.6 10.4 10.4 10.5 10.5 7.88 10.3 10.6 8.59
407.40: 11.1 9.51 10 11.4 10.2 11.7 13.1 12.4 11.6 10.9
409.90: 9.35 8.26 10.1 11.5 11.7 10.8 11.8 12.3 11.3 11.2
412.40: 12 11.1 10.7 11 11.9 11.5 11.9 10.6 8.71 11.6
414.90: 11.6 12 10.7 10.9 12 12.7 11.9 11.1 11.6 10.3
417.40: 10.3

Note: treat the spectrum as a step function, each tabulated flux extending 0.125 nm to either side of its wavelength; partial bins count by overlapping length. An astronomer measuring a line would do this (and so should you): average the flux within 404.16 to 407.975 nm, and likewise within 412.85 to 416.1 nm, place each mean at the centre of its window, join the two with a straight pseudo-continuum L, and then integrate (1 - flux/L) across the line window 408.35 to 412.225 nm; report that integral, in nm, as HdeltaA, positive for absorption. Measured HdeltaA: -0.21 nm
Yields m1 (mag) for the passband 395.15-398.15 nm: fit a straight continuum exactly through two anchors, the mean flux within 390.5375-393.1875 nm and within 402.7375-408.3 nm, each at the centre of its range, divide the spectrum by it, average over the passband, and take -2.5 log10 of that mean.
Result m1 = 0.28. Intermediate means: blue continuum 6.4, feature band 5.95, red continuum 10.2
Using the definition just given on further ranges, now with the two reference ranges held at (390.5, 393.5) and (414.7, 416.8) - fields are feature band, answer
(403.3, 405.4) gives -0.173 mag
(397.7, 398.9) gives -0.217 mag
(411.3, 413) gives -0.074 mag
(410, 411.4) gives -0.018 mag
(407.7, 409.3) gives -0.155 mag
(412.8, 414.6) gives 0.017 mag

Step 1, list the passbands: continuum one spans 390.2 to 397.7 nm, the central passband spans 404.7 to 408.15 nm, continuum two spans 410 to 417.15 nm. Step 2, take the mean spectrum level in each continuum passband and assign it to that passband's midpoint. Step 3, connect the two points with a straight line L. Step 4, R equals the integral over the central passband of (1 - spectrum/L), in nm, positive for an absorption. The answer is -0.38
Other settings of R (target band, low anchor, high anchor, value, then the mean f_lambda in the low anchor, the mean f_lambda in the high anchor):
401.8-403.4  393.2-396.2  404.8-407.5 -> -0.27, 5.76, 10.3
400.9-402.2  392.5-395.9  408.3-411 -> -0.45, 5.29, 11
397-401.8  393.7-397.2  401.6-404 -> -0.49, 5.72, 10.6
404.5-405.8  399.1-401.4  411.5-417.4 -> 0.06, 10.4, 11.3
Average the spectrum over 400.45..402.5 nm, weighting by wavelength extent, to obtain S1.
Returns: 10.7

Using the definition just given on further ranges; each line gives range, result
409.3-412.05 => 10.9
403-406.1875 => 10.3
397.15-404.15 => 9.86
